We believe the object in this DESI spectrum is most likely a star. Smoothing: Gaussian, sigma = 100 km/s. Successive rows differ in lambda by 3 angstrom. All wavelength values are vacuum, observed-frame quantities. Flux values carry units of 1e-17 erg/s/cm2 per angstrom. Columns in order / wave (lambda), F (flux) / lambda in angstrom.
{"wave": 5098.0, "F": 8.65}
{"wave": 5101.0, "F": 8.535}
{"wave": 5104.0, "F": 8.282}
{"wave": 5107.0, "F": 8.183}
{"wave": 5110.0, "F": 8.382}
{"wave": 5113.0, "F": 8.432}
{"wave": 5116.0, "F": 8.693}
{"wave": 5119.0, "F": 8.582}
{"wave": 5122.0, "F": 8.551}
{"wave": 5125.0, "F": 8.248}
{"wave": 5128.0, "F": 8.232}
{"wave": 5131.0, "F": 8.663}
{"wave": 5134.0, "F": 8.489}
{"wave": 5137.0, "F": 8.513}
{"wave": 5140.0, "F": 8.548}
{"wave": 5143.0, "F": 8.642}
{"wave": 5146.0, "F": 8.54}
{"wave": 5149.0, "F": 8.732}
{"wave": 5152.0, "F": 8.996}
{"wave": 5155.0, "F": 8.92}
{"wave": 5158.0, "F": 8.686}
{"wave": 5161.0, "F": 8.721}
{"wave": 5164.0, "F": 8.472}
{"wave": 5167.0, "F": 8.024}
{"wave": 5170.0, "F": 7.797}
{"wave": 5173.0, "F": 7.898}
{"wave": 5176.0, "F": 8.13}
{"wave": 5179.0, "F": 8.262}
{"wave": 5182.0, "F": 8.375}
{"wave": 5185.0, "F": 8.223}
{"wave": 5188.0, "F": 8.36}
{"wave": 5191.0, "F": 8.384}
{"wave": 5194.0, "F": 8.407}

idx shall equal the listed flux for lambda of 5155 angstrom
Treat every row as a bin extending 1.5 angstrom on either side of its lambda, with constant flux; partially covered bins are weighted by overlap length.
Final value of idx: 8.92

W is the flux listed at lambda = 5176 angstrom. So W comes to 8.13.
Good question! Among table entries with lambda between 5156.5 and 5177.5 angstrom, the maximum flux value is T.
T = 8.721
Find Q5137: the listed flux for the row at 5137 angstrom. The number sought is 8.513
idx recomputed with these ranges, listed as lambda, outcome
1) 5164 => 8.472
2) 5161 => 8.721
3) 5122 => 8.551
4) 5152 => 8.996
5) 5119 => 8.582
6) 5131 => 8.663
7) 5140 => 8.548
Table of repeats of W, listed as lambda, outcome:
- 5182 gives 8.375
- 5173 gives 7.898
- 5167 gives 8.024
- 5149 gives 8.732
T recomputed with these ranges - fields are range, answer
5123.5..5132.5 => 8.663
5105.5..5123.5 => 8.693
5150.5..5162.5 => 8.996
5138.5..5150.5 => 8.732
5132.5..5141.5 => 8.548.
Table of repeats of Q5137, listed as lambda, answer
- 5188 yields 8.36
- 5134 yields 8.489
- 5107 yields 8.183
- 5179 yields 8.262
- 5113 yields 8.432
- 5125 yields 8.248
